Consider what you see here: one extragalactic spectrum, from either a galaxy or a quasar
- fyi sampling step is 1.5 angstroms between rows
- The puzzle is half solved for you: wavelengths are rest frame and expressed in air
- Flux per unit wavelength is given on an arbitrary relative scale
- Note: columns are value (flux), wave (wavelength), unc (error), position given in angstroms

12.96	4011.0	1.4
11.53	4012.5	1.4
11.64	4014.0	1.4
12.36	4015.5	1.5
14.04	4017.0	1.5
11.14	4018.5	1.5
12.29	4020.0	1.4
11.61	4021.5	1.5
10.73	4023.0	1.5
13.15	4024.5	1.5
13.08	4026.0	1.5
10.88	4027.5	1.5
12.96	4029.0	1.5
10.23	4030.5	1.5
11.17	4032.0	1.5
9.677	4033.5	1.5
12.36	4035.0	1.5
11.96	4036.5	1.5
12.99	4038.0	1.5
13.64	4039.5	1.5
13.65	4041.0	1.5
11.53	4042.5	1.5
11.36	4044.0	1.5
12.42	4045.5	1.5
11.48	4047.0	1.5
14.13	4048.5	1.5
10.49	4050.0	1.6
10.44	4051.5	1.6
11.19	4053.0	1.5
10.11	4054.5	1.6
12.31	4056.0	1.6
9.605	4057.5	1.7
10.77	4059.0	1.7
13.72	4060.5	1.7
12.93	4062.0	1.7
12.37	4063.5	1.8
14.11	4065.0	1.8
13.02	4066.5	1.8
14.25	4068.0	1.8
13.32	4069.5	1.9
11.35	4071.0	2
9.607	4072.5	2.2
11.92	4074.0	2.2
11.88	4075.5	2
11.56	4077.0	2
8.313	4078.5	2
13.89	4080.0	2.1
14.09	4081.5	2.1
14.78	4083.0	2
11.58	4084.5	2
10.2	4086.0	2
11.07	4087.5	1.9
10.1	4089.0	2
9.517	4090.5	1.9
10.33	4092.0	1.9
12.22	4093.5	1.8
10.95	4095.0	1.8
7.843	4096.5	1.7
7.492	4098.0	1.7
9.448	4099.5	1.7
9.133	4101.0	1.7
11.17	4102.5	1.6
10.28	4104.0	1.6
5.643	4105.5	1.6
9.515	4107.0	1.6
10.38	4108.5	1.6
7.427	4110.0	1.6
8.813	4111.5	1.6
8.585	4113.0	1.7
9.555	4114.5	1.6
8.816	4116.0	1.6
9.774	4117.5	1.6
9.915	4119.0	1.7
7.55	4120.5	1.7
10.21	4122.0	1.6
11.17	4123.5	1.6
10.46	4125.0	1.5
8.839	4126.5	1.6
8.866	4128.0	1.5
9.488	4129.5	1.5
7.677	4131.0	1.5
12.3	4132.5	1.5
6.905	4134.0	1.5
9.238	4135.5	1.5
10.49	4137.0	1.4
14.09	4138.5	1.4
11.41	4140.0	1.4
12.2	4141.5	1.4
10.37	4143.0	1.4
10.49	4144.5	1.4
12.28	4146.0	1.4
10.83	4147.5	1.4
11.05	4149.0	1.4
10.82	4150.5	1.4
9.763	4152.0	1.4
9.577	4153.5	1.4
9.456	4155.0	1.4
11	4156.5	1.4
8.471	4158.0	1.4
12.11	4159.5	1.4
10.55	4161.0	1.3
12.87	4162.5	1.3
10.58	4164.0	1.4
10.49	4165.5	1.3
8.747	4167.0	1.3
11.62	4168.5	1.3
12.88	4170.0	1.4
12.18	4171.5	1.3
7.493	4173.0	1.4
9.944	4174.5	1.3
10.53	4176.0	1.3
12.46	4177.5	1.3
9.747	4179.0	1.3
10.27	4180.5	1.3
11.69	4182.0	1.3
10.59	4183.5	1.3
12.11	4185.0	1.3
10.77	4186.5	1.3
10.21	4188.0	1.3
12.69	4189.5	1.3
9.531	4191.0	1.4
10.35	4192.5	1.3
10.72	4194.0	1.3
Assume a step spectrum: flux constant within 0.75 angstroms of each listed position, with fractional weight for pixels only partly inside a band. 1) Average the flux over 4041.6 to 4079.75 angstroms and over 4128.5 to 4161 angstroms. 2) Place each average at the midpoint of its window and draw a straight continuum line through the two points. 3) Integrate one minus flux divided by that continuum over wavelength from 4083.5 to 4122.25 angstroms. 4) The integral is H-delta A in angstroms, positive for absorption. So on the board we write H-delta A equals 5.6 angstroms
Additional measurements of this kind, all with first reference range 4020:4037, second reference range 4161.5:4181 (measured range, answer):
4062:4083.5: -2.05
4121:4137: 2.16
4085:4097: 0.96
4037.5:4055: -0.65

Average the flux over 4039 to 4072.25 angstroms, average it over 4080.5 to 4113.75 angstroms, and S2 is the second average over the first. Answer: 0.83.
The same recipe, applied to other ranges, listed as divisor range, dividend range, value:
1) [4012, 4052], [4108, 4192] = 0.86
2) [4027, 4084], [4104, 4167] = 0.83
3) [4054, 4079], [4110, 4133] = 0.79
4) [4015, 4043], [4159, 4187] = 0.90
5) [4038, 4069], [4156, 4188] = 0.88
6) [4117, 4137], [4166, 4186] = 1.14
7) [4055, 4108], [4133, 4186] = 0.96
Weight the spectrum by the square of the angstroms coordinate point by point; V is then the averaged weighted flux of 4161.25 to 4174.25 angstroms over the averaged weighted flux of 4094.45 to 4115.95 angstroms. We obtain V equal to 1.24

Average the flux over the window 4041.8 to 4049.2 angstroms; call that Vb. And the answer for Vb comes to 12.2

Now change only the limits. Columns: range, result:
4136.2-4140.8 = 12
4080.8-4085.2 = 13.5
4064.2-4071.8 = 13.2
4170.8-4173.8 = 9.8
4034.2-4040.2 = 12.7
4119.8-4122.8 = 8.94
